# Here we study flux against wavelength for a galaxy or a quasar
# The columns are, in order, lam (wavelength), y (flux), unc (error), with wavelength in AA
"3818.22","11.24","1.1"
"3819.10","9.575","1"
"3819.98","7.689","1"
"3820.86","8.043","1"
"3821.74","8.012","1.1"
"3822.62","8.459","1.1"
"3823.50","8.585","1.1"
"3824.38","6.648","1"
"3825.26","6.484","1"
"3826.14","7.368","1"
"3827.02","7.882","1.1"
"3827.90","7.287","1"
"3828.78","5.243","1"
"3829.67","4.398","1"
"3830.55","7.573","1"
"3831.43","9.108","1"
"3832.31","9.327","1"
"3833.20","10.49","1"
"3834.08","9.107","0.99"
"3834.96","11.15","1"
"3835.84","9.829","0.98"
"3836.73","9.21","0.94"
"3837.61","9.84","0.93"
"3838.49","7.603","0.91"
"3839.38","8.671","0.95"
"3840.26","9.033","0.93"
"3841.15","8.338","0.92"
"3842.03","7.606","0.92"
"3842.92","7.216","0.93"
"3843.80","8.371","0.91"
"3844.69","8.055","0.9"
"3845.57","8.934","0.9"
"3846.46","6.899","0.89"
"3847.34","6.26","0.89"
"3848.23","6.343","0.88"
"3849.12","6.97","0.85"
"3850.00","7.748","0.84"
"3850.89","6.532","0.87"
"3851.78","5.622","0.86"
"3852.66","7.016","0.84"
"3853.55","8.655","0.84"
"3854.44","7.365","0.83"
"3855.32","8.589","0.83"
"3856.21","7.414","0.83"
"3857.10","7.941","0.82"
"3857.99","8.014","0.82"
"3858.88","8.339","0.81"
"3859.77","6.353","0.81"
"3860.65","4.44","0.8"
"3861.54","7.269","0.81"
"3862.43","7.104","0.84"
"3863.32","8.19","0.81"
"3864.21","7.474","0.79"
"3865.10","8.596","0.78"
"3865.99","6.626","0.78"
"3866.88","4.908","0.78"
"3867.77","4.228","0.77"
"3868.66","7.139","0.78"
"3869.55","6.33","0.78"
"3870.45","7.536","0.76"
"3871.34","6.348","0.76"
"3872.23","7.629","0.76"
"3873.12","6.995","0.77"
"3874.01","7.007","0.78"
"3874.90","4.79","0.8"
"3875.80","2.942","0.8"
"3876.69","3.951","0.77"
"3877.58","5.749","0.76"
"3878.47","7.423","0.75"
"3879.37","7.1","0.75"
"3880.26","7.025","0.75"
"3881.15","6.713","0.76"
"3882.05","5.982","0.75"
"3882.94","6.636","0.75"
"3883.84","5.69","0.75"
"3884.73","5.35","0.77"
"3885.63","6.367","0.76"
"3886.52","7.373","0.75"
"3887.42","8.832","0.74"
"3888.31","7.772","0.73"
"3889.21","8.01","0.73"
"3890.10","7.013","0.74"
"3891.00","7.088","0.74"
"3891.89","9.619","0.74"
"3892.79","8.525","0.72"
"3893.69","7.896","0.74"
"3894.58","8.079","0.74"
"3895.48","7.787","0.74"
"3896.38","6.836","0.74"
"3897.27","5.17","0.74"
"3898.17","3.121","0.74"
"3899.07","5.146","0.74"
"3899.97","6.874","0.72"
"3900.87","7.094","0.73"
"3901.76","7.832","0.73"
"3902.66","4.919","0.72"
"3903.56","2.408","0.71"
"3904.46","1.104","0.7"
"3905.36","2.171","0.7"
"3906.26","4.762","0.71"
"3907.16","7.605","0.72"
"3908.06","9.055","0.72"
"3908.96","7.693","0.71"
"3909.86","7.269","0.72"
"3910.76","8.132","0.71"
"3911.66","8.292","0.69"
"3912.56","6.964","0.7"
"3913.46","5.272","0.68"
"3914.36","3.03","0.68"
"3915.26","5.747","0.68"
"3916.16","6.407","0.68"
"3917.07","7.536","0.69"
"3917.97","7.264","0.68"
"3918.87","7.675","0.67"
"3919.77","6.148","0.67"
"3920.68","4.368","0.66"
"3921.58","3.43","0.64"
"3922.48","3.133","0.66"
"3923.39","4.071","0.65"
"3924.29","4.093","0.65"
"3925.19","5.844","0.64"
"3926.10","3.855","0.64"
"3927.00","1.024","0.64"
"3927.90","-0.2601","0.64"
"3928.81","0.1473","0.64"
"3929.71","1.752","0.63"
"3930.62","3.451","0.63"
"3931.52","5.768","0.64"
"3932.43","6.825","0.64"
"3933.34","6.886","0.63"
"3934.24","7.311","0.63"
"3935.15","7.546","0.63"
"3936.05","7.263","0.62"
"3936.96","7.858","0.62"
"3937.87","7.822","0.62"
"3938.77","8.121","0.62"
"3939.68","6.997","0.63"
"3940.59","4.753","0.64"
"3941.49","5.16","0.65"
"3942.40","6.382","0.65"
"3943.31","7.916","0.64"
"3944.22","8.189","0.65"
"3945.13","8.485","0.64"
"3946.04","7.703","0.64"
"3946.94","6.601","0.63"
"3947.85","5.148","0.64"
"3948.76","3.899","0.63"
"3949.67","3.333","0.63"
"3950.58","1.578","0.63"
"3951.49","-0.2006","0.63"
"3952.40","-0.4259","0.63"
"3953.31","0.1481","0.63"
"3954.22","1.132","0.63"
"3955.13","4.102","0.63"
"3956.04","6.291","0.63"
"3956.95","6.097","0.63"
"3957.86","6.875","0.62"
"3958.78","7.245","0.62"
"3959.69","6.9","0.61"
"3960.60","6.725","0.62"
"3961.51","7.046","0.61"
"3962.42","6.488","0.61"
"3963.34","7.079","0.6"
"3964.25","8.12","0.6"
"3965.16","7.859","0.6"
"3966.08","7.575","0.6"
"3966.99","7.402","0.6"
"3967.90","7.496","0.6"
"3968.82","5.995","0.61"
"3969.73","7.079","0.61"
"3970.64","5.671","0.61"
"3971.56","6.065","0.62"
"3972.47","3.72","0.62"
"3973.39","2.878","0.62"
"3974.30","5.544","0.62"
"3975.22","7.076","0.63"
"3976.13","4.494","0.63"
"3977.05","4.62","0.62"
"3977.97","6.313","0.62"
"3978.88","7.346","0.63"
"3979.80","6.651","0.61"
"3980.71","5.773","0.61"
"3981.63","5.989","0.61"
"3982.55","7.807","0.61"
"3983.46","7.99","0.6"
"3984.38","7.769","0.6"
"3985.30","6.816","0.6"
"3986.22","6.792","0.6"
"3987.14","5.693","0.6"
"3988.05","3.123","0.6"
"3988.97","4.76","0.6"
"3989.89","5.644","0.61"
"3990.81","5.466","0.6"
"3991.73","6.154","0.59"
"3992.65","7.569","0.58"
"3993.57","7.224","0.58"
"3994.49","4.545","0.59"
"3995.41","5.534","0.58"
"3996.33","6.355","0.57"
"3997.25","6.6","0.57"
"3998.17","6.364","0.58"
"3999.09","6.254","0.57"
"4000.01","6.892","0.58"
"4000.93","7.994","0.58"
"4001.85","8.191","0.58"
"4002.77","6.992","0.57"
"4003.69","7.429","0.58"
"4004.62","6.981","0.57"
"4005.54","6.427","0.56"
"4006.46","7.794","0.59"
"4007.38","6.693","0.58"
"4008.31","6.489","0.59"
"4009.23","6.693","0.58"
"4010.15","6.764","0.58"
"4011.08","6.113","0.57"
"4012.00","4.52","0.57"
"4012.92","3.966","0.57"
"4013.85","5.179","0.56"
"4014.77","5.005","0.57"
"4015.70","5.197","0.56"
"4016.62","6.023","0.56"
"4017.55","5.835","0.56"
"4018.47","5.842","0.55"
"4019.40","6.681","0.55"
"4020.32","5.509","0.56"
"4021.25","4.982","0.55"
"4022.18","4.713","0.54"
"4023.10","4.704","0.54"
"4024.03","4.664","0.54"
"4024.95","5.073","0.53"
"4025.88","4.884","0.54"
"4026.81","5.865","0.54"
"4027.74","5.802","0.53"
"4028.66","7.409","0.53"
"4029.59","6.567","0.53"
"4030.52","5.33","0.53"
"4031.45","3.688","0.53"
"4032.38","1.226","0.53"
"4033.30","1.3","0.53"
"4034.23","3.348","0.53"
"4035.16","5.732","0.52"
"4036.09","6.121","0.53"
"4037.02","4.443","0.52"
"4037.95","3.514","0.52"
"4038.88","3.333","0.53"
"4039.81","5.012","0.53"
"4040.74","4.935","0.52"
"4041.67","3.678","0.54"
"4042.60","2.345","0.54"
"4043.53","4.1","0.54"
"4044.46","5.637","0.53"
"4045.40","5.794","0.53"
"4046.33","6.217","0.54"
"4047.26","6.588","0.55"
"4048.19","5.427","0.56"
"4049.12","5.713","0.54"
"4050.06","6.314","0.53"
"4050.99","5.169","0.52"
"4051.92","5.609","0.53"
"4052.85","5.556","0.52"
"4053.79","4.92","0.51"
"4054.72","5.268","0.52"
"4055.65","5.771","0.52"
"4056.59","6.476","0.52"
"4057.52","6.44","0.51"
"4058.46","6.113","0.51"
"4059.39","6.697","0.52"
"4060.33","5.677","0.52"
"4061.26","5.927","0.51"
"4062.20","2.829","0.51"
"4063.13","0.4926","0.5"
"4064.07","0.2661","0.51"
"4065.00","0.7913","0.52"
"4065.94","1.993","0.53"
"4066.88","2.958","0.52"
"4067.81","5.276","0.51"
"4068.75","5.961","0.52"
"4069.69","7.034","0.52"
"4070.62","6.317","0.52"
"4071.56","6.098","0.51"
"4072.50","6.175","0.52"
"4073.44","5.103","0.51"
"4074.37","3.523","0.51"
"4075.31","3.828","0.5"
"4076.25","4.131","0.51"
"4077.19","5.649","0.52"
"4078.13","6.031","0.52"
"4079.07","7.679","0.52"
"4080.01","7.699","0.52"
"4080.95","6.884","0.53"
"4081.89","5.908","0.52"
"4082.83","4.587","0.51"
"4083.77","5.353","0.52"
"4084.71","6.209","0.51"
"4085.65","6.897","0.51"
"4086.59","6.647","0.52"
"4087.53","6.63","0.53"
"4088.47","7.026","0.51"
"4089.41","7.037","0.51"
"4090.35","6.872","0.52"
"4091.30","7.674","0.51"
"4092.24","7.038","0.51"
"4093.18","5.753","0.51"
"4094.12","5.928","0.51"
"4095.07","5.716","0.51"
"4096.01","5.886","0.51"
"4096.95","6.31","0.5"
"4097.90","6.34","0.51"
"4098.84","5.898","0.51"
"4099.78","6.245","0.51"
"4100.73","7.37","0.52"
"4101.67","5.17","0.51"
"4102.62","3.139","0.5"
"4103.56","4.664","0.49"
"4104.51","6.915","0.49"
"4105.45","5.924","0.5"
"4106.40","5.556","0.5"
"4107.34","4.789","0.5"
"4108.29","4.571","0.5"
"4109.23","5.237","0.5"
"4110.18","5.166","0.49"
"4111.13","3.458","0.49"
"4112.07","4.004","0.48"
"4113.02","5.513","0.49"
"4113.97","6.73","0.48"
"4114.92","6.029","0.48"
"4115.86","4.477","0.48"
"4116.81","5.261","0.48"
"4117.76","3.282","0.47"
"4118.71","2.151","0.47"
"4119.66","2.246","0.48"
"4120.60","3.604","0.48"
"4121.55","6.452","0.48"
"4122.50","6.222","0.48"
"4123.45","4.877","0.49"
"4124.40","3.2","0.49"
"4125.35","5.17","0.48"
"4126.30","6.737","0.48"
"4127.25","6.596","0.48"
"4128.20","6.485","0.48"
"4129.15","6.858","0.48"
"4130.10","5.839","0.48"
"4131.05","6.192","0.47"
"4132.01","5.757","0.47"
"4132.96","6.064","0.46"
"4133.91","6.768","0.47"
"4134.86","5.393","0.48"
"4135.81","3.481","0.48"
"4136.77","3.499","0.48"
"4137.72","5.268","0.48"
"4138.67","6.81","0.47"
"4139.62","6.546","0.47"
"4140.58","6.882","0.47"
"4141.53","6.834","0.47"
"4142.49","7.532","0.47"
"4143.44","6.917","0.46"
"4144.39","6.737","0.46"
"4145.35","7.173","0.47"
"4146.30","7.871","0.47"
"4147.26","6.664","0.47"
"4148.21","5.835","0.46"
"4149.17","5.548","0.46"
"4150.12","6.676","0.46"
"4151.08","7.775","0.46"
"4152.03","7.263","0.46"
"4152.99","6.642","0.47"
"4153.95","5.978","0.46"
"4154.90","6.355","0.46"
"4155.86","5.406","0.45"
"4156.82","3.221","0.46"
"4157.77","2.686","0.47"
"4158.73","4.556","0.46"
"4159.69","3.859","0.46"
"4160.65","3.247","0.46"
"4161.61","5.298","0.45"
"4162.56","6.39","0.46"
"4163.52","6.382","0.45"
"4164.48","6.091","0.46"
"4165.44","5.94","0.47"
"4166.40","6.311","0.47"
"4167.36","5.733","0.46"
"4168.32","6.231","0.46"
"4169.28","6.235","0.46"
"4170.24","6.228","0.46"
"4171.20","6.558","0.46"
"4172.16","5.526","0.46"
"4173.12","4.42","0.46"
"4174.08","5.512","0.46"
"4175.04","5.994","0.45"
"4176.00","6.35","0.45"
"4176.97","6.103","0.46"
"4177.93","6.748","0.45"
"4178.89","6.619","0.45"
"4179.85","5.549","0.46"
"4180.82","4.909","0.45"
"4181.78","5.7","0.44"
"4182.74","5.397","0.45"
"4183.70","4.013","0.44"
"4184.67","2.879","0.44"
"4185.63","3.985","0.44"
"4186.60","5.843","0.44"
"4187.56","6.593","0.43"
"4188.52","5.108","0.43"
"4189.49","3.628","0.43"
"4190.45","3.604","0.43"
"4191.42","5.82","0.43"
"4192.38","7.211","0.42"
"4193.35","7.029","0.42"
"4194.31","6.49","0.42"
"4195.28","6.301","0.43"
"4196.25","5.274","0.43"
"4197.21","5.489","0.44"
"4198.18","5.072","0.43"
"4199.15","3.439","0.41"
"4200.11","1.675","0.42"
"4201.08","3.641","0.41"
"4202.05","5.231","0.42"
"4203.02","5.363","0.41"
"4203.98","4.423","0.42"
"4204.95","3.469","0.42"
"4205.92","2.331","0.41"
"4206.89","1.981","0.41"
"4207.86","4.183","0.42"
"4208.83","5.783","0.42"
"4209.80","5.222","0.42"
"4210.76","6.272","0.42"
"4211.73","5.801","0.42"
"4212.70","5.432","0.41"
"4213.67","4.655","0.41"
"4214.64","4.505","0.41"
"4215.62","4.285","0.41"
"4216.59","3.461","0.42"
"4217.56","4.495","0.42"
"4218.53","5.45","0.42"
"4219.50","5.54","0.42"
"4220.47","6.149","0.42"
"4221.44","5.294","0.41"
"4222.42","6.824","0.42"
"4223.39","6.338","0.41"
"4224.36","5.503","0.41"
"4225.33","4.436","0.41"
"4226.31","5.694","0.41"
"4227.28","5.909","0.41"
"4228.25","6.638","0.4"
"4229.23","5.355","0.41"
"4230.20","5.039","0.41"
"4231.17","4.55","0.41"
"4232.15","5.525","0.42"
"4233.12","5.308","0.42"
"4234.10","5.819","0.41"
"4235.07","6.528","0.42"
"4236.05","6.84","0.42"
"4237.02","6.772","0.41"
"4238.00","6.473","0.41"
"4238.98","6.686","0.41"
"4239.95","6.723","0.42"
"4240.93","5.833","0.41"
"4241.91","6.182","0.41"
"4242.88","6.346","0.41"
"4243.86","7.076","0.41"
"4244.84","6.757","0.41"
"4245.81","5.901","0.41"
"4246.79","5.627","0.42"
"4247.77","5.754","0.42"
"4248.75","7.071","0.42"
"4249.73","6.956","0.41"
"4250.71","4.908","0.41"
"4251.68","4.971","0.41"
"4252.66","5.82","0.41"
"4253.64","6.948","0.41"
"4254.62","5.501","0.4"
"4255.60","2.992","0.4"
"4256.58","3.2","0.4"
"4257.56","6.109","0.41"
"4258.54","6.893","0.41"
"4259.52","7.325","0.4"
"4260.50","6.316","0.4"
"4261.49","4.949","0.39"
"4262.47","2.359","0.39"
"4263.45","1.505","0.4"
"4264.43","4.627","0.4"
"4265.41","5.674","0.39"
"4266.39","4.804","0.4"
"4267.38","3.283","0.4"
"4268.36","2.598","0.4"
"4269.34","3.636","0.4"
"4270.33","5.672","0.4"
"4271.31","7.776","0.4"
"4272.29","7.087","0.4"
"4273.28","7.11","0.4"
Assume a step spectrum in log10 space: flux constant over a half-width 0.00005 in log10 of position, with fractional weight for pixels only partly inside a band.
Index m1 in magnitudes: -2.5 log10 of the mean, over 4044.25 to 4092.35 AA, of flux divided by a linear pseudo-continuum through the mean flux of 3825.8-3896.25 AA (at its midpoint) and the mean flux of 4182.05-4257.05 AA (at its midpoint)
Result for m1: 0.125 mag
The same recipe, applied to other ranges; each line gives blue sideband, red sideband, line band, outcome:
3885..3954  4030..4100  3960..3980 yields -0.15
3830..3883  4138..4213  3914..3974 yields 0.26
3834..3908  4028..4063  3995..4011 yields -0.24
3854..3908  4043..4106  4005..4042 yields 0.12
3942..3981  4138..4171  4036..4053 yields 0.17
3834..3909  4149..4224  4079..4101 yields -0.12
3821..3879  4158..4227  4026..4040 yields 0.33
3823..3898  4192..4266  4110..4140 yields 0.14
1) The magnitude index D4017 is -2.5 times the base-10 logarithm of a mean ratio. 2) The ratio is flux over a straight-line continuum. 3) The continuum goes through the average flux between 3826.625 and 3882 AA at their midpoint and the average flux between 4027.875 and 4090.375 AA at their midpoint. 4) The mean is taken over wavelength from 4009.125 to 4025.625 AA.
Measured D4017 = 0.04 mag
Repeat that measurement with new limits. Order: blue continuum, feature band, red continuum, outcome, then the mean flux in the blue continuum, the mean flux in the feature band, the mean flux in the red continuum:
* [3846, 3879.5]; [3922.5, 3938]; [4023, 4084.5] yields 0.29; 6.73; 4.67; 4.96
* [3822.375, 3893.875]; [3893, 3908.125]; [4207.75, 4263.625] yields 0.24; 7.32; 5.71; 5.6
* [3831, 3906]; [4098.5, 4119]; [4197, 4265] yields 0.16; 7.04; 5.09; 5.28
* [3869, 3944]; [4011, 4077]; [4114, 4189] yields 0.19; 6.01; 4.88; 5.62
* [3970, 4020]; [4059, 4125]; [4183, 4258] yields 0.11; 6.12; 5.24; 5.32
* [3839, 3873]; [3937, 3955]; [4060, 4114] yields 0.31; 7.26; 4.93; 5.38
